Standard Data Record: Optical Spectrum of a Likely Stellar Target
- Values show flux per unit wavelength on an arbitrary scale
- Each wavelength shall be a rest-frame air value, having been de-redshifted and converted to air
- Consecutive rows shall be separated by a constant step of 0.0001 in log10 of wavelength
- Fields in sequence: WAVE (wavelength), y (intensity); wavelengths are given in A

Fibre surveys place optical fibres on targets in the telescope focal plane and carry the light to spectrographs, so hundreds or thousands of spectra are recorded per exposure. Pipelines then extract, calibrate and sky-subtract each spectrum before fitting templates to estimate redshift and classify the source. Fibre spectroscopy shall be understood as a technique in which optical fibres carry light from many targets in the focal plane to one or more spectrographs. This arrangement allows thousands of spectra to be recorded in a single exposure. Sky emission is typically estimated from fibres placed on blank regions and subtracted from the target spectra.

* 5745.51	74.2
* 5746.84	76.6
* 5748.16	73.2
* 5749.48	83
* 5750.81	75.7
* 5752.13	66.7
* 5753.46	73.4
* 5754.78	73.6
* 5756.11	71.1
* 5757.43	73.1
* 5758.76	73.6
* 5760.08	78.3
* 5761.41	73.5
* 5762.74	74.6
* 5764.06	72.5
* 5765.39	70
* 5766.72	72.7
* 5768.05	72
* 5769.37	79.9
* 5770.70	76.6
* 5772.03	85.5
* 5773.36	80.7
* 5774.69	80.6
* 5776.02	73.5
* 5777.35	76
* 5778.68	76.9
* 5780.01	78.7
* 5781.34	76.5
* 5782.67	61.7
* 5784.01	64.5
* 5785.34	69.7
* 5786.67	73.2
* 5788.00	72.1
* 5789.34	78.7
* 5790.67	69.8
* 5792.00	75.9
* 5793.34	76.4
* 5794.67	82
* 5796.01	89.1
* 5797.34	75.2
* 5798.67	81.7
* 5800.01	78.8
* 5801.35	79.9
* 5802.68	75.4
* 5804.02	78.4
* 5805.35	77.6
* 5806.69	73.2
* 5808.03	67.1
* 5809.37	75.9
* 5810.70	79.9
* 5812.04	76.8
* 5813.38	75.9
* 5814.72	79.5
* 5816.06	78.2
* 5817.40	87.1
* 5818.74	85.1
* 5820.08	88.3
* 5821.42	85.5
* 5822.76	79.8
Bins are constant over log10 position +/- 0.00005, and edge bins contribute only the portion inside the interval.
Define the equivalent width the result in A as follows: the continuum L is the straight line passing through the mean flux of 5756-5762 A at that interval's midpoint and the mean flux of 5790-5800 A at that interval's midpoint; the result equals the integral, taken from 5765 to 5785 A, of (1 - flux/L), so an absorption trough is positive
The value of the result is 0.30 A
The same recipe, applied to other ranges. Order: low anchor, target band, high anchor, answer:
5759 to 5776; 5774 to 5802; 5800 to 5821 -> 0.6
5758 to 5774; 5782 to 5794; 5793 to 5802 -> 1.2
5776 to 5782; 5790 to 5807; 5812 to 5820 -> 0.2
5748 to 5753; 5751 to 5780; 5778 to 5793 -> -0.5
